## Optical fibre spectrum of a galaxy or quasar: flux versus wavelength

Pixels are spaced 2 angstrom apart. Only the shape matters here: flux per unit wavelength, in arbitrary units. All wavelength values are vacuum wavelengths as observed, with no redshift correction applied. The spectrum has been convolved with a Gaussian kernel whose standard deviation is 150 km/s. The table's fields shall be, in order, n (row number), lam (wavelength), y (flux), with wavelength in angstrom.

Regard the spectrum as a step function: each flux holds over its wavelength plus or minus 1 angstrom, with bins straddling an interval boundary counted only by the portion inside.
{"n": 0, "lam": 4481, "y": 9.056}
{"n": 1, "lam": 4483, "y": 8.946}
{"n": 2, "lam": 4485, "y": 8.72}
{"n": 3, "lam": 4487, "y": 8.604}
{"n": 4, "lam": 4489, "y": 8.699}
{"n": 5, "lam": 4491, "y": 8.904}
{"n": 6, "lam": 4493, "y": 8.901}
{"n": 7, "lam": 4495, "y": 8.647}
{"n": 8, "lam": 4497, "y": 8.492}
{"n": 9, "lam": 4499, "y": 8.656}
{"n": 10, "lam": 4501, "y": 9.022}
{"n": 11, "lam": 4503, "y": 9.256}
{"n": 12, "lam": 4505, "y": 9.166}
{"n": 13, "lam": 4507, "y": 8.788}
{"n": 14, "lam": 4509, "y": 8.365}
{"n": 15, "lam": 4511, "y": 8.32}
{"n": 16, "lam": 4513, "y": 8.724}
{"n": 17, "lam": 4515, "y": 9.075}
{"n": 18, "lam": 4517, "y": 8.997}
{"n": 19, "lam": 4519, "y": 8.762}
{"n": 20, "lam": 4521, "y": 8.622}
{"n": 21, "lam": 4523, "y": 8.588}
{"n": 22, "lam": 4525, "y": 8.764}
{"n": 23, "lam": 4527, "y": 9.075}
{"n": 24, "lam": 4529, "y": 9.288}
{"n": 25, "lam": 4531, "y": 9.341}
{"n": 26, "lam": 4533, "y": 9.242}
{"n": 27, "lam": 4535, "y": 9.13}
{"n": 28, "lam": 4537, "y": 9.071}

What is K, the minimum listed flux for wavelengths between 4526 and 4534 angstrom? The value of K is 9.075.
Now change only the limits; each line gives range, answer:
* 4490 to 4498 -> 8.492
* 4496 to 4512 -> 8.32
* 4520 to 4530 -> 8.588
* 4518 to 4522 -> 8.622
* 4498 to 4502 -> 8.656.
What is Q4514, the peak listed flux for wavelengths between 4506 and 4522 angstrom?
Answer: 9.075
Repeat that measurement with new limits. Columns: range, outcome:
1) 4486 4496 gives 8.904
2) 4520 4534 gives 9.341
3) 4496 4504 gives 9.256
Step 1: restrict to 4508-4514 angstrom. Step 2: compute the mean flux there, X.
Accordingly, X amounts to 8.47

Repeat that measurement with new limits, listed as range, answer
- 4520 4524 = 8.61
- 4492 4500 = 8.67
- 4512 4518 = 8.93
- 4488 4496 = 8.79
